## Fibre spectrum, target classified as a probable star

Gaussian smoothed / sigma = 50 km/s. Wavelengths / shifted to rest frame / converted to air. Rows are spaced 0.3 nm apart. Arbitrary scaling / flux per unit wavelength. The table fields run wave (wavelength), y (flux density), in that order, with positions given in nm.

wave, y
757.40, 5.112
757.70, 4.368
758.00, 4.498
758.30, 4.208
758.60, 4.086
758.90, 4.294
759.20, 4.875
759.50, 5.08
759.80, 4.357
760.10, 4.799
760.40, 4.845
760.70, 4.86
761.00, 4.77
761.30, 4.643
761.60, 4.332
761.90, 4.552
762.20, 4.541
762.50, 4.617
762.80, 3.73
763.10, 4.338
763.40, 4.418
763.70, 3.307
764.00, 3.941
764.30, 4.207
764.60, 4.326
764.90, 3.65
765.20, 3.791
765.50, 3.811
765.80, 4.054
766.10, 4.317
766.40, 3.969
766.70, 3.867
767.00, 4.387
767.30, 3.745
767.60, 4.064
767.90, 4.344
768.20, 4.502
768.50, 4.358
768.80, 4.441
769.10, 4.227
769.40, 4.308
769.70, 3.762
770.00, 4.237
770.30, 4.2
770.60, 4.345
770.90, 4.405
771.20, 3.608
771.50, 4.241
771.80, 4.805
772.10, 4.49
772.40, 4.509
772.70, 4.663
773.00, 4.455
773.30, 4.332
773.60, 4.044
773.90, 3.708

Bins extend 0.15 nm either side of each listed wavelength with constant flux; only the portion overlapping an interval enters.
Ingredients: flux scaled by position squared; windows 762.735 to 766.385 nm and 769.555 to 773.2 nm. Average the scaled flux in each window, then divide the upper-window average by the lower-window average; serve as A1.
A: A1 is 1.10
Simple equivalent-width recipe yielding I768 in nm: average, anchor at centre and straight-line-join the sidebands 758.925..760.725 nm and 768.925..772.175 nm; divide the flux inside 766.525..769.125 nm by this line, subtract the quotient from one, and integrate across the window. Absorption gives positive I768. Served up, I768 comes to 0.09 nm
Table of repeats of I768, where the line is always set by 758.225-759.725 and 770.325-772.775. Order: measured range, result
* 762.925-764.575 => 0.15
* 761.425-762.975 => 0.04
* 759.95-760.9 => -0.07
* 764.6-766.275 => 0.18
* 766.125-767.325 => 0.10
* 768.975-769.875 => 0.06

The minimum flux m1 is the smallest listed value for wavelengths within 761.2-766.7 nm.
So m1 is 3.307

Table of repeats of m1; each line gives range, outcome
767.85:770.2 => 3.762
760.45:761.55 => 4.643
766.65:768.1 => 3.745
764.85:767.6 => 3.65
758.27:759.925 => 4.086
